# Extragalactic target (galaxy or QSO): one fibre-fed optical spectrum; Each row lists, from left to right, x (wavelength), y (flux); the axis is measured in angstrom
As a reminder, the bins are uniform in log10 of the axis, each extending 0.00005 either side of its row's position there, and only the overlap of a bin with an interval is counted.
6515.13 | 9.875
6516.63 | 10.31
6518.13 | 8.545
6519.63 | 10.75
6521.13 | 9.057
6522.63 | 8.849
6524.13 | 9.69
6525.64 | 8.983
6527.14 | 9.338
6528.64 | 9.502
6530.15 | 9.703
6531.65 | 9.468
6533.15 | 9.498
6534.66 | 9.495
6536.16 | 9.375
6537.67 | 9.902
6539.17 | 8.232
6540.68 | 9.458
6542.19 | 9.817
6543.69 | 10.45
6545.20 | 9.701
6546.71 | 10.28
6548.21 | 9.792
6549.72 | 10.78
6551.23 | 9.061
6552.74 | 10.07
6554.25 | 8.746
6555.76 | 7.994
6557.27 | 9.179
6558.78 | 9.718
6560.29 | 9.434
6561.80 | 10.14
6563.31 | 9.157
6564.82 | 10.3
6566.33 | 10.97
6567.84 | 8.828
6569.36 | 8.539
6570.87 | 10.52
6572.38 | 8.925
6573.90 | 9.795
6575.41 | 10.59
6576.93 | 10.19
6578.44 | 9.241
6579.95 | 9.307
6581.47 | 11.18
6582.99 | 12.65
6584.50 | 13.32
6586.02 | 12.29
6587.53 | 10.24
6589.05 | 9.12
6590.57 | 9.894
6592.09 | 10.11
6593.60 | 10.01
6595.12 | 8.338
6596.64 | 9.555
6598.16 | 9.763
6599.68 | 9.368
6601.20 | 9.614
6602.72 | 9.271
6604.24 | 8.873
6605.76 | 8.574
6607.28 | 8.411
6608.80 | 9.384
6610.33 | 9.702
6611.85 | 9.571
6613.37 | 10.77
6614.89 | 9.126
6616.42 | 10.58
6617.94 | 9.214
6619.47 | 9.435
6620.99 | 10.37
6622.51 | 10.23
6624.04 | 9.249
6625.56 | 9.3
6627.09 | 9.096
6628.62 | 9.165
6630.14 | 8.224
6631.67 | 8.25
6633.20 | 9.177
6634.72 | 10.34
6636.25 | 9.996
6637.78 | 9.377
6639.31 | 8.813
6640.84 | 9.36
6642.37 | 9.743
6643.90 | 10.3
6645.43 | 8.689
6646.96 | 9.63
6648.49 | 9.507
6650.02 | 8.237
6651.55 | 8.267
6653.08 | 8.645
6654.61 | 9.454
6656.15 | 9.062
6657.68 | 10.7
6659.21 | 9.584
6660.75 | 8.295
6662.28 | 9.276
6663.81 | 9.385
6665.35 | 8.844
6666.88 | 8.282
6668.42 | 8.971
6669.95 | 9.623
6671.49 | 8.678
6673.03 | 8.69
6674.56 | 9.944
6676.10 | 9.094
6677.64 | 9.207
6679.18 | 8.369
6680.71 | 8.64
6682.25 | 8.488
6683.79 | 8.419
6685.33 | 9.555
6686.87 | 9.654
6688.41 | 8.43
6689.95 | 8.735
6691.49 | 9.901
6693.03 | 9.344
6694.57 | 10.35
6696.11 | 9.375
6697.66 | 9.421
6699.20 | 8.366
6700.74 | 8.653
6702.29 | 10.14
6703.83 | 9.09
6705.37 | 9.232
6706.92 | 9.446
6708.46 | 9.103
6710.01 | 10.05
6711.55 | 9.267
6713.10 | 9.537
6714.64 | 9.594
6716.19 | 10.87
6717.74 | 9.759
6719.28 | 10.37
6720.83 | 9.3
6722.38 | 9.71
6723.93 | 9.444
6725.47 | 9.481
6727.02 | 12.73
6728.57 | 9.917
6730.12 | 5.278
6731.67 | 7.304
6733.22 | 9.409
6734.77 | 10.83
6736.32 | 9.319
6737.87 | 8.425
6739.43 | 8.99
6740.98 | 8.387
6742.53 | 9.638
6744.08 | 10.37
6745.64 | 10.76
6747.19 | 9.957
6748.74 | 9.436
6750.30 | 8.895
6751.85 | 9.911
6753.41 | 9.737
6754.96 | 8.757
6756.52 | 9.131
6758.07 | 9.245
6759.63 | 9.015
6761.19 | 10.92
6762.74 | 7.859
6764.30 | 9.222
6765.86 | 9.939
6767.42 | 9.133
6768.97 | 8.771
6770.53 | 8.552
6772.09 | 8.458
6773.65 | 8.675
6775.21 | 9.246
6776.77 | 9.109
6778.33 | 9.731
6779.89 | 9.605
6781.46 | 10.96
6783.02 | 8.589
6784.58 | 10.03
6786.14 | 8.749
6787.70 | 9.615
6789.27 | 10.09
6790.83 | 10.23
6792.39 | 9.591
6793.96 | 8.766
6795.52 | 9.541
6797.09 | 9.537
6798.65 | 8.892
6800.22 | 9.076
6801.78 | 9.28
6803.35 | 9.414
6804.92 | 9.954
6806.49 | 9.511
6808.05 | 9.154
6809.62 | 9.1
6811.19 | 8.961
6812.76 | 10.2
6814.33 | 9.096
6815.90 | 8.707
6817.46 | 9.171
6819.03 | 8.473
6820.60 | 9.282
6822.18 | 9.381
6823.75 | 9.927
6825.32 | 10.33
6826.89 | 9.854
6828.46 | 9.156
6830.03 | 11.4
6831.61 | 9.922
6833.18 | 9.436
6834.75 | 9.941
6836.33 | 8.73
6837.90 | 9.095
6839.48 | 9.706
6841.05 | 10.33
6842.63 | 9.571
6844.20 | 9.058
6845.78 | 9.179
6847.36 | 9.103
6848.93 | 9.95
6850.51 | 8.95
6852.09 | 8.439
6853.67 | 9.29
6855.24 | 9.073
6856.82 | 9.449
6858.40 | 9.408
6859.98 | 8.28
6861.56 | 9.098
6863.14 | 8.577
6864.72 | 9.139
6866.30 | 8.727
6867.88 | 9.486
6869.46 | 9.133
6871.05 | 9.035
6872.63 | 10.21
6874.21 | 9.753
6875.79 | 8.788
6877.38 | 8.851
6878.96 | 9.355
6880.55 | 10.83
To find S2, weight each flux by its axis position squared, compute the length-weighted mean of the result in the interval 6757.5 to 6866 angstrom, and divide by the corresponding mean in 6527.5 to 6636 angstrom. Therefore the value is 1.03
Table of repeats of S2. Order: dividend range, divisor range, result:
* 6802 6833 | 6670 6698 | 1.08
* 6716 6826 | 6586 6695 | 1.05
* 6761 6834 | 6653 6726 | 1.04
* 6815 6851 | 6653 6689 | 1.10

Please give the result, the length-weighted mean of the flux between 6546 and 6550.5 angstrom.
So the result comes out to 10.3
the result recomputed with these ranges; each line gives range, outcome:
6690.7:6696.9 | 9.73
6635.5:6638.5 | 9.68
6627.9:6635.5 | 9.04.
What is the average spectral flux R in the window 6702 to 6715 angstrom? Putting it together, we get 9.47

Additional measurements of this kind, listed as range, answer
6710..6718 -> 9.83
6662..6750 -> 9.31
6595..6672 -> 9.3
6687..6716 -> 9.37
